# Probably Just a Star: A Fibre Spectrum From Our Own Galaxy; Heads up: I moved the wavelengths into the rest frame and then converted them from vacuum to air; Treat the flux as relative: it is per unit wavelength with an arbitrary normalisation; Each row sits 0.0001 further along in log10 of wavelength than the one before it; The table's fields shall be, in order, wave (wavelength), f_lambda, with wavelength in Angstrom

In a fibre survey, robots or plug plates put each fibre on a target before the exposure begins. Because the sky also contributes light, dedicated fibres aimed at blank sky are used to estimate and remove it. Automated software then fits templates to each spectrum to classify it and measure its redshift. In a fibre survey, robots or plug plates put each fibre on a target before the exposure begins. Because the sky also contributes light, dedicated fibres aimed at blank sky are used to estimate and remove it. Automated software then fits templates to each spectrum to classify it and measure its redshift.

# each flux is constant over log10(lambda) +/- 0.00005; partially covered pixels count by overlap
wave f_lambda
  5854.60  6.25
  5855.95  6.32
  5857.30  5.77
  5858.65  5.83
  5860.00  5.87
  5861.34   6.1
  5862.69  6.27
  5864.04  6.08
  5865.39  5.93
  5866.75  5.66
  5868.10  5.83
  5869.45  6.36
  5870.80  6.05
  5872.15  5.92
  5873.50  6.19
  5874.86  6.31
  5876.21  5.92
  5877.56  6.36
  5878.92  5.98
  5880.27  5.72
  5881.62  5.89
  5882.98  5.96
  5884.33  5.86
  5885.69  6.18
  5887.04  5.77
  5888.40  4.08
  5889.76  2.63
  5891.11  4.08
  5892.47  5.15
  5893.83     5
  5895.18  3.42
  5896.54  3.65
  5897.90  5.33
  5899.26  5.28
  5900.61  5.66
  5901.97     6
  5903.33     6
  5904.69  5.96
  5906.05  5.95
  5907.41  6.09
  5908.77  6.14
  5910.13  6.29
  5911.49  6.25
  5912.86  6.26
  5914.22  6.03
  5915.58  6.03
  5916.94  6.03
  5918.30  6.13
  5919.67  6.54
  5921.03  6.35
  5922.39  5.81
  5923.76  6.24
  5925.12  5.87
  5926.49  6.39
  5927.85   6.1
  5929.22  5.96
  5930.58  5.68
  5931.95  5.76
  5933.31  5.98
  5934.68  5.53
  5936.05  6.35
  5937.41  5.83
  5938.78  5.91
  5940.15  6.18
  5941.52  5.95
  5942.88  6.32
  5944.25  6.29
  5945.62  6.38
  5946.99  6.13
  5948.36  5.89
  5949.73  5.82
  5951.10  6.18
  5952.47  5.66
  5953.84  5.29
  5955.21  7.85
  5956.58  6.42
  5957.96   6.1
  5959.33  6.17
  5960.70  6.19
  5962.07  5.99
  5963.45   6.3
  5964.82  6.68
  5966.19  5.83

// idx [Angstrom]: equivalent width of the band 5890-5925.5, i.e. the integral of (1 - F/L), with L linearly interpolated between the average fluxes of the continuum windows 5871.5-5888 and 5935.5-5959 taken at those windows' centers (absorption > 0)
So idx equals 2.4 Angstrom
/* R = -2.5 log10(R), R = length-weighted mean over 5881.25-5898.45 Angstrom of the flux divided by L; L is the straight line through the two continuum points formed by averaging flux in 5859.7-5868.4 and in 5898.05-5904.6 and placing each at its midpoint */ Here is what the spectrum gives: 0.20 mag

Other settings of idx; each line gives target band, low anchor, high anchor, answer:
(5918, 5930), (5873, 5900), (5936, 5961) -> -0.8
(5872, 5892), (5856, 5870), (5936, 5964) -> 1.7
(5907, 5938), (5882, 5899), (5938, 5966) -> -3.2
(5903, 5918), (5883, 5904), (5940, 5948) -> -2.0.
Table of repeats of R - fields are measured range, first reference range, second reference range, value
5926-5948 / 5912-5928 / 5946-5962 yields 0.02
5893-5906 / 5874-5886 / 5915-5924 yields 0.17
